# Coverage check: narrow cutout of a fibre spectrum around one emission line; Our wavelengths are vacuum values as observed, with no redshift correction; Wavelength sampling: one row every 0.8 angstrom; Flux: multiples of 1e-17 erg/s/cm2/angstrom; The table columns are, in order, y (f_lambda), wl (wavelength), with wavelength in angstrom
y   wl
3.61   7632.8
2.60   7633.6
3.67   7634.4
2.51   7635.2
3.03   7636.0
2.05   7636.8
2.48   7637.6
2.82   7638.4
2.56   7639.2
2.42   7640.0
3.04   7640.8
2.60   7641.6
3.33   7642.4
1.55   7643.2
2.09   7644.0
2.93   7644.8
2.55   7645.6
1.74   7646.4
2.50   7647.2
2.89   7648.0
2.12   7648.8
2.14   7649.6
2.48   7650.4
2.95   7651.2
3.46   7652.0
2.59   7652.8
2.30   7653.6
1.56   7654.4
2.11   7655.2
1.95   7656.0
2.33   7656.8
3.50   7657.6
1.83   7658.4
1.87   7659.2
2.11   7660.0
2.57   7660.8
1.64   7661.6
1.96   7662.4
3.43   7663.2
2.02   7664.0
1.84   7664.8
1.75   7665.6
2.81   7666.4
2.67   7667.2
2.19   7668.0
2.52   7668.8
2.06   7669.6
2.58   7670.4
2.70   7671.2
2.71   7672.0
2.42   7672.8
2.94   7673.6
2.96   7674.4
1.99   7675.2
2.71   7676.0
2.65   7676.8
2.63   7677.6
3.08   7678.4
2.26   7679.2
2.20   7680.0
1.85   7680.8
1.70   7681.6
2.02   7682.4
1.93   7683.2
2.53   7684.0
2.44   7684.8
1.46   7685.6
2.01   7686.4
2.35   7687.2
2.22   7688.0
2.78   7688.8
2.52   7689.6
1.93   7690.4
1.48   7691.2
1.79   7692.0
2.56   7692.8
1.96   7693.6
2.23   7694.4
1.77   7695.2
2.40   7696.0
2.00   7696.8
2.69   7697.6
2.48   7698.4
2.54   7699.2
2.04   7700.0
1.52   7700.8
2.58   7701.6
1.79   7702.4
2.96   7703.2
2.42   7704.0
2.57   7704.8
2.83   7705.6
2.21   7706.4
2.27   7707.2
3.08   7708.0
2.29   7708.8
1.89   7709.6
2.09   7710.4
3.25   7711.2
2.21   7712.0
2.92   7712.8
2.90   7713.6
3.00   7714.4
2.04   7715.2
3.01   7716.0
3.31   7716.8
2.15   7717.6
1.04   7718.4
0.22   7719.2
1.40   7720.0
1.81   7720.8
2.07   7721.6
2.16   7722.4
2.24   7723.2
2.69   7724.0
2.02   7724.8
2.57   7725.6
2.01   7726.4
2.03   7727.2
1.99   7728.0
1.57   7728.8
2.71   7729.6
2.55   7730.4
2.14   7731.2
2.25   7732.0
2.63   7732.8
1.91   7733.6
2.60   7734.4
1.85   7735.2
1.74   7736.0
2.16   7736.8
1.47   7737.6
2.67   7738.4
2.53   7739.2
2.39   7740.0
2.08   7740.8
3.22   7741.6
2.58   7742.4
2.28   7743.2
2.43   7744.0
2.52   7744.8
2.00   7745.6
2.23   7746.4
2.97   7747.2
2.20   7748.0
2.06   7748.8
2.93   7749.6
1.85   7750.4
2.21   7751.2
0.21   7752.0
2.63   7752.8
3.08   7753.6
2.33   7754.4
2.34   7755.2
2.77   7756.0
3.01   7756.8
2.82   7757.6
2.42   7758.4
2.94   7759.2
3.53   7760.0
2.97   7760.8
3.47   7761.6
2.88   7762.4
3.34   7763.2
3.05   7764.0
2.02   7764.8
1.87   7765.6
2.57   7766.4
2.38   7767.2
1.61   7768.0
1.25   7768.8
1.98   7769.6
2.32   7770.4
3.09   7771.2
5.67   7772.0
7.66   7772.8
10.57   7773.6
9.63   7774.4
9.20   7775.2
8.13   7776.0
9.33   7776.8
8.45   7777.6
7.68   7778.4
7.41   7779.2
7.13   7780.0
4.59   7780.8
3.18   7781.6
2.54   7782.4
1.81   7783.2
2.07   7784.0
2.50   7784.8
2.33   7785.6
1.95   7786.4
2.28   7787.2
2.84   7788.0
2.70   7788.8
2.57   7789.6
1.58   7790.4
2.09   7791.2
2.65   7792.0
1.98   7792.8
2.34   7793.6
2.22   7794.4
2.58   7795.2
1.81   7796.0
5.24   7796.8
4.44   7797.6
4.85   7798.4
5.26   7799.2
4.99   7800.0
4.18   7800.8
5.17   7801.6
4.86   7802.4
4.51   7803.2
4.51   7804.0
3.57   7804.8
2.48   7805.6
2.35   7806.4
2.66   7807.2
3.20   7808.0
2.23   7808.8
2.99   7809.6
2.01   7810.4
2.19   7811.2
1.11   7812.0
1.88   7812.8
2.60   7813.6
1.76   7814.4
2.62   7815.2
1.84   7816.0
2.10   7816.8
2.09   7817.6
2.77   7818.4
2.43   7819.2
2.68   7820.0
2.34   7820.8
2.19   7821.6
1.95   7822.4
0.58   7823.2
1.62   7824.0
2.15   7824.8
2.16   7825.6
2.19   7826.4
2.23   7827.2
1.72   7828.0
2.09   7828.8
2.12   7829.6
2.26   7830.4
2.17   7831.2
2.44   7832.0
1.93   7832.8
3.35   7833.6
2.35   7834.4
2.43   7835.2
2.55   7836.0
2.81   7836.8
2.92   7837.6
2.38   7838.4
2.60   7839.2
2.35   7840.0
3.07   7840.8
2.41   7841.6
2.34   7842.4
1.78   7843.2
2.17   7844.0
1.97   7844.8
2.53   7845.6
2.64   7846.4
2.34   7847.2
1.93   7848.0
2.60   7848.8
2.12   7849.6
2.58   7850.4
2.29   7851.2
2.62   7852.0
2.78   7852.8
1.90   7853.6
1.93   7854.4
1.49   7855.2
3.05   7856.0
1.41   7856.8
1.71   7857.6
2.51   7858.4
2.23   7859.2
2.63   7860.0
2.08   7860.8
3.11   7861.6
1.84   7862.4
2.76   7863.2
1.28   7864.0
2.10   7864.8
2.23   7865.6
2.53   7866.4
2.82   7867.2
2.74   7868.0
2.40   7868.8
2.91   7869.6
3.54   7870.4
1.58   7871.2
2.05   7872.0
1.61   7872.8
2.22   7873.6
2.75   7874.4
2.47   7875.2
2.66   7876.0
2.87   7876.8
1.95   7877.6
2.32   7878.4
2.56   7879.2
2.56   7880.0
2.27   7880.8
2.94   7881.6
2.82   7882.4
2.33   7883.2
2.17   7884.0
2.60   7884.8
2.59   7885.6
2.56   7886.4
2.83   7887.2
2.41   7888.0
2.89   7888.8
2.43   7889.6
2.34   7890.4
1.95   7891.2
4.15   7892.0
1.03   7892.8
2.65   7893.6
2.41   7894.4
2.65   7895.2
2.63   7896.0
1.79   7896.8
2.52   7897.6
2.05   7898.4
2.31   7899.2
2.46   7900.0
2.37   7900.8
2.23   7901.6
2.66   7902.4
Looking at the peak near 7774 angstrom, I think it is Halpha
